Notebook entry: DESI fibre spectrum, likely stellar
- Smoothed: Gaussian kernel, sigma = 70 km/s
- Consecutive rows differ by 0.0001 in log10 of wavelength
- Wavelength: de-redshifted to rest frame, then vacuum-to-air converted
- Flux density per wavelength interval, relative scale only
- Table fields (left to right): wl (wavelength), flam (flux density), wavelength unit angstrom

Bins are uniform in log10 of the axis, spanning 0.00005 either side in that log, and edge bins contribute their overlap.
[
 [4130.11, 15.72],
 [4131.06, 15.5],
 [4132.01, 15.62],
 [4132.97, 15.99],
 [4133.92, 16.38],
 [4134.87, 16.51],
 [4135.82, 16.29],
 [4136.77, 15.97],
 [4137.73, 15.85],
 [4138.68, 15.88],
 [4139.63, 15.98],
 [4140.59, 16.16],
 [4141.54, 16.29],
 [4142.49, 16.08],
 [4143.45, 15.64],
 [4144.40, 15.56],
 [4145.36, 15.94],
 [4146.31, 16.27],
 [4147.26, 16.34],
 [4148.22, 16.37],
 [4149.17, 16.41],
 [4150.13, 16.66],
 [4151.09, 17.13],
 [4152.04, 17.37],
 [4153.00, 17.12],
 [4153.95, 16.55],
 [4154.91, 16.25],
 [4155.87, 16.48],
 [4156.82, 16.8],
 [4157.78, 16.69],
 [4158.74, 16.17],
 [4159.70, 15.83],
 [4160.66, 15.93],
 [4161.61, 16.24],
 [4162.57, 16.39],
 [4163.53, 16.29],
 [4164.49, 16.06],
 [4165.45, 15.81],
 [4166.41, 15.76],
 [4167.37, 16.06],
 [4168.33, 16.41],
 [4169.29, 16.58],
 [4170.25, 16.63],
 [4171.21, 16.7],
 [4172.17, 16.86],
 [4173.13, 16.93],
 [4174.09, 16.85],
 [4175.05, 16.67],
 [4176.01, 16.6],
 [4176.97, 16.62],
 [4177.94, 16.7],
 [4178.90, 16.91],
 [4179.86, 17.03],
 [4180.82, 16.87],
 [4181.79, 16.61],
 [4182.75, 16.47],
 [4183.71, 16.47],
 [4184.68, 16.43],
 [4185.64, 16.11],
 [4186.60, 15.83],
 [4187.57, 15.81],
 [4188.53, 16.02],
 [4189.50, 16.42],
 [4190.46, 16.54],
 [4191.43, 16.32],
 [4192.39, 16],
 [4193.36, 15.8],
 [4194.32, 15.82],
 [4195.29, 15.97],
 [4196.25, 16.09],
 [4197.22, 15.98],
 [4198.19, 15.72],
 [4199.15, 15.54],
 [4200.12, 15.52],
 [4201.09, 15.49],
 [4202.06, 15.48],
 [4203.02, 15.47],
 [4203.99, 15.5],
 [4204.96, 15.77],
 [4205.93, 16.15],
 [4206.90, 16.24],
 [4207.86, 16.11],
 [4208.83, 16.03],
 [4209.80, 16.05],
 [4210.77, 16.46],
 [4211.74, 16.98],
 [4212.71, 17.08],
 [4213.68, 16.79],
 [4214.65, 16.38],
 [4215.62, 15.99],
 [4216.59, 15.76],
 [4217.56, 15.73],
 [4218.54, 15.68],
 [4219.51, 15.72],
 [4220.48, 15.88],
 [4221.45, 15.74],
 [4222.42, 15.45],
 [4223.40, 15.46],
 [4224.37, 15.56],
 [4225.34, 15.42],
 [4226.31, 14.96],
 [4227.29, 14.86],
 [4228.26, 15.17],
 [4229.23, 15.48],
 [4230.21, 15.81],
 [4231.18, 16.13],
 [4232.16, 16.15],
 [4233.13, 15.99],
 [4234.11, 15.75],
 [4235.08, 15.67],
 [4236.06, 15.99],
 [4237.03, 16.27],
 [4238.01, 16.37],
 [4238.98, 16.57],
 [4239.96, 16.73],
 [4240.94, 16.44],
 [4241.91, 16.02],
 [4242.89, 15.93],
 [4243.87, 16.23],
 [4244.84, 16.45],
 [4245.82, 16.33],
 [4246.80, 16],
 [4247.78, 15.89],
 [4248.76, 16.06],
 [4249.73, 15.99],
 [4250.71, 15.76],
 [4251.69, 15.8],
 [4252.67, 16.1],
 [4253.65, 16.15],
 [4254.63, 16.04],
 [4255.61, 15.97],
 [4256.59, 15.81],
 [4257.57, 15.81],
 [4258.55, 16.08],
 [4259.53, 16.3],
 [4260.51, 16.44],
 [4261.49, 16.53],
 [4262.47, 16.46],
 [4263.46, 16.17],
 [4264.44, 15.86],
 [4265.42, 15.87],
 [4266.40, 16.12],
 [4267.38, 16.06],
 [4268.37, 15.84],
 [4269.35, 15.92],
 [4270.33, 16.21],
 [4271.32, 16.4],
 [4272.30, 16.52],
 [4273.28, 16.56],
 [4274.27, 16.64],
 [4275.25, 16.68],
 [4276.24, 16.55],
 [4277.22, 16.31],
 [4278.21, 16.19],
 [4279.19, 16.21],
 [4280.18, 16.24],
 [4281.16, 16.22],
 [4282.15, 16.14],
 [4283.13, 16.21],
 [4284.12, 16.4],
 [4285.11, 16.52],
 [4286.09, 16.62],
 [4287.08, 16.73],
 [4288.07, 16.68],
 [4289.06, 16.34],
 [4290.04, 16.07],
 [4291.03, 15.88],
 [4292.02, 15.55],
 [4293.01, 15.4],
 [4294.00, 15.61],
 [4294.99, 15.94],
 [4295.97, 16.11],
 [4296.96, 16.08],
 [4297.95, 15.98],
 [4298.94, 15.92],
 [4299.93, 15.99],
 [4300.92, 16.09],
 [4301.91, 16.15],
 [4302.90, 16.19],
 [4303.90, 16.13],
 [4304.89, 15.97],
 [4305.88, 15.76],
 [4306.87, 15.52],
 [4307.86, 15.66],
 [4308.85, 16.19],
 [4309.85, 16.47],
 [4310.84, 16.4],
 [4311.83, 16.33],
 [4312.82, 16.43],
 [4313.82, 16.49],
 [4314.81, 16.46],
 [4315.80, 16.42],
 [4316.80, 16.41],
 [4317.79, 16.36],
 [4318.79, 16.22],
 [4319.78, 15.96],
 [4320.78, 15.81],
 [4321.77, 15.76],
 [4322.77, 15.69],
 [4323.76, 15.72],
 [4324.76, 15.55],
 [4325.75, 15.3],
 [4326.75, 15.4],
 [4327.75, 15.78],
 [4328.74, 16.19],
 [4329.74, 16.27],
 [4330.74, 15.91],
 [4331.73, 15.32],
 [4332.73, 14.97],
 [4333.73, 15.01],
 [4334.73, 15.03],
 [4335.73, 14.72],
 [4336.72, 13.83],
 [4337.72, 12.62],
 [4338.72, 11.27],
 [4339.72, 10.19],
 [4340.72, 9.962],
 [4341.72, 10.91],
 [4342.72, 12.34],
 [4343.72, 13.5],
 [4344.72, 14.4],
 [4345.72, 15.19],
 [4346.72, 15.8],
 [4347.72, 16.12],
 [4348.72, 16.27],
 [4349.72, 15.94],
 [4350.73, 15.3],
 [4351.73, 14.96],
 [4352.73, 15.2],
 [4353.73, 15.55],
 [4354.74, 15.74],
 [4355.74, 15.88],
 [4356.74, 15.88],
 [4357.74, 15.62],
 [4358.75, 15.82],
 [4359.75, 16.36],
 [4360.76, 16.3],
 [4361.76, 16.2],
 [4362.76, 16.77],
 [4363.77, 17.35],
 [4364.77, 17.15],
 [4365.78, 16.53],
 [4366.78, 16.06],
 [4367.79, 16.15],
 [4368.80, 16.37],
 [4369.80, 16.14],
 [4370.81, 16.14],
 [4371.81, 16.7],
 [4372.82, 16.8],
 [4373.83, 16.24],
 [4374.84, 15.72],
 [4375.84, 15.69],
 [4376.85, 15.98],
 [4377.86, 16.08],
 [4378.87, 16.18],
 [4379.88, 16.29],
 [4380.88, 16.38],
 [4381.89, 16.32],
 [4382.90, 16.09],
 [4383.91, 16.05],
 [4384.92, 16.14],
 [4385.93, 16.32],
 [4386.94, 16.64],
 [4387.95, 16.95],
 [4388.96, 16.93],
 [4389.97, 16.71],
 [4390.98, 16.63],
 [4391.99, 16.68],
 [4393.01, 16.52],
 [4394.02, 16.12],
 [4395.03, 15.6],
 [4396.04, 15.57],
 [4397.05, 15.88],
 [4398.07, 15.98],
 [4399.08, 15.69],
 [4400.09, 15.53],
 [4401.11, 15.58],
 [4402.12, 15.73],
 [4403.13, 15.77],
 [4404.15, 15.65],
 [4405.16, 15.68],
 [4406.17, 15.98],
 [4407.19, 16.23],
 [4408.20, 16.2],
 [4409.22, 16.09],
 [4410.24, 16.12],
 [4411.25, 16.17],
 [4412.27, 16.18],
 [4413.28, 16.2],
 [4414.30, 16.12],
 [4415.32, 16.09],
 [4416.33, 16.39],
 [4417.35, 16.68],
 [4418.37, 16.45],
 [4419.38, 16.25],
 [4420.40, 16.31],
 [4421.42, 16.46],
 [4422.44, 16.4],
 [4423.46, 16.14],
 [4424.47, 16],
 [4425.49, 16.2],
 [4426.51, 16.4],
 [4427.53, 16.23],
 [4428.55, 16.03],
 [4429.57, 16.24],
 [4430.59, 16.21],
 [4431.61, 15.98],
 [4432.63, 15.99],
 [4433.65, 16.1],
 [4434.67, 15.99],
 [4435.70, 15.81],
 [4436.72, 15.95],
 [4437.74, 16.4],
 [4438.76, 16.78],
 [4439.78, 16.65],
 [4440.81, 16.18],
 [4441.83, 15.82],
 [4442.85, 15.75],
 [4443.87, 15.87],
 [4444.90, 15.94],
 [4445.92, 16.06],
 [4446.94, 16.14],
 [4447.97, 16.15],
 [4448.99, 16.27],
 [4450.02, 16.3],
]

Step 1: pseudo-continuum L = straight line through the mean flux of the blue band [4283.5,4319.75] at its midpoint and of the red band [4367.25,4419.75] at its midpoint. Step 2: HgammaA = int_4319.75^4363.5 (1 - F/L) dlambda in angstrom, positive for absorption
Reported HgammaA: 3.2 angstrom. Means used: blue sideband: 16.1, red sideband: 16.2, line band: 15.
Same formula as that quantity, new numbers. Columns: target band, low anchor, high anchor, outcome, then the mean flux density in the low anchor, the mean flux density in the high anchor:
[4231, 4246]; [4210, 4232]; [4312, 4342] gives -0.5 angstrom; 15.8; 15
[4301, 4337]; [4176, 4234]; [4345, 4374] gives 0.5 angstrom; 16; 16.1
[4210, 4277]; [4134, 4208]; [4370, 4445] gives 0.7 angstrom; 16.3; 16.2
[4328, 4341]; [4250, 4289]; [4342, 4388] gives 1.6 angstrom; 16.2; 15.9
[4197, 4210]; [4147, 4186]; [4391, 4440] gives 0.5 angstrom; 16.5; 16.1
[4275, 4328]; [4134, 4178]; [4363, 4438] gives 0.6 angstrom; 16.4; 16.2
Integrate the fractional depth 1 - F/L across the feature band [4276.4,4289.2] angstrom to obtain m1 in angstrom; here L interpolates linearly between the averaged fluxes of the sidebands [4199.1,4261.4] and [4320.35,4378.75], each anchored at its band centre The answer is -0.57 angstrom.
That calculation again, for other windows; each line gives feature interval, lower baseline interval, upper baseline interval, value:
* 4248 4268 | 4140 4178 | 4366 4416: 0.28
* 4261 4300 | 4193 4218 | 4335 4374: -1.58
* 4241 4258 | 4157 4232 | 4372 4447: 0.09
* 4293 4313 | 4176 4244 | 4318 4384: -0.51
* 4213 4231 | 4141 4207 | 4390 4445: 0.61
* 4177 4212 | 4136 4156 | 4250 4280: 0.25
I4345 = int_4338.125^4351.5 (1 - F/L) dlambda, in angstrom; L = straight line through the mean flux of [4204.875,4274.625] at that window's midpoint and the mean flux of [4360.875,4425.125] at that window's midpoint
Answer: 2.1 angstrom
